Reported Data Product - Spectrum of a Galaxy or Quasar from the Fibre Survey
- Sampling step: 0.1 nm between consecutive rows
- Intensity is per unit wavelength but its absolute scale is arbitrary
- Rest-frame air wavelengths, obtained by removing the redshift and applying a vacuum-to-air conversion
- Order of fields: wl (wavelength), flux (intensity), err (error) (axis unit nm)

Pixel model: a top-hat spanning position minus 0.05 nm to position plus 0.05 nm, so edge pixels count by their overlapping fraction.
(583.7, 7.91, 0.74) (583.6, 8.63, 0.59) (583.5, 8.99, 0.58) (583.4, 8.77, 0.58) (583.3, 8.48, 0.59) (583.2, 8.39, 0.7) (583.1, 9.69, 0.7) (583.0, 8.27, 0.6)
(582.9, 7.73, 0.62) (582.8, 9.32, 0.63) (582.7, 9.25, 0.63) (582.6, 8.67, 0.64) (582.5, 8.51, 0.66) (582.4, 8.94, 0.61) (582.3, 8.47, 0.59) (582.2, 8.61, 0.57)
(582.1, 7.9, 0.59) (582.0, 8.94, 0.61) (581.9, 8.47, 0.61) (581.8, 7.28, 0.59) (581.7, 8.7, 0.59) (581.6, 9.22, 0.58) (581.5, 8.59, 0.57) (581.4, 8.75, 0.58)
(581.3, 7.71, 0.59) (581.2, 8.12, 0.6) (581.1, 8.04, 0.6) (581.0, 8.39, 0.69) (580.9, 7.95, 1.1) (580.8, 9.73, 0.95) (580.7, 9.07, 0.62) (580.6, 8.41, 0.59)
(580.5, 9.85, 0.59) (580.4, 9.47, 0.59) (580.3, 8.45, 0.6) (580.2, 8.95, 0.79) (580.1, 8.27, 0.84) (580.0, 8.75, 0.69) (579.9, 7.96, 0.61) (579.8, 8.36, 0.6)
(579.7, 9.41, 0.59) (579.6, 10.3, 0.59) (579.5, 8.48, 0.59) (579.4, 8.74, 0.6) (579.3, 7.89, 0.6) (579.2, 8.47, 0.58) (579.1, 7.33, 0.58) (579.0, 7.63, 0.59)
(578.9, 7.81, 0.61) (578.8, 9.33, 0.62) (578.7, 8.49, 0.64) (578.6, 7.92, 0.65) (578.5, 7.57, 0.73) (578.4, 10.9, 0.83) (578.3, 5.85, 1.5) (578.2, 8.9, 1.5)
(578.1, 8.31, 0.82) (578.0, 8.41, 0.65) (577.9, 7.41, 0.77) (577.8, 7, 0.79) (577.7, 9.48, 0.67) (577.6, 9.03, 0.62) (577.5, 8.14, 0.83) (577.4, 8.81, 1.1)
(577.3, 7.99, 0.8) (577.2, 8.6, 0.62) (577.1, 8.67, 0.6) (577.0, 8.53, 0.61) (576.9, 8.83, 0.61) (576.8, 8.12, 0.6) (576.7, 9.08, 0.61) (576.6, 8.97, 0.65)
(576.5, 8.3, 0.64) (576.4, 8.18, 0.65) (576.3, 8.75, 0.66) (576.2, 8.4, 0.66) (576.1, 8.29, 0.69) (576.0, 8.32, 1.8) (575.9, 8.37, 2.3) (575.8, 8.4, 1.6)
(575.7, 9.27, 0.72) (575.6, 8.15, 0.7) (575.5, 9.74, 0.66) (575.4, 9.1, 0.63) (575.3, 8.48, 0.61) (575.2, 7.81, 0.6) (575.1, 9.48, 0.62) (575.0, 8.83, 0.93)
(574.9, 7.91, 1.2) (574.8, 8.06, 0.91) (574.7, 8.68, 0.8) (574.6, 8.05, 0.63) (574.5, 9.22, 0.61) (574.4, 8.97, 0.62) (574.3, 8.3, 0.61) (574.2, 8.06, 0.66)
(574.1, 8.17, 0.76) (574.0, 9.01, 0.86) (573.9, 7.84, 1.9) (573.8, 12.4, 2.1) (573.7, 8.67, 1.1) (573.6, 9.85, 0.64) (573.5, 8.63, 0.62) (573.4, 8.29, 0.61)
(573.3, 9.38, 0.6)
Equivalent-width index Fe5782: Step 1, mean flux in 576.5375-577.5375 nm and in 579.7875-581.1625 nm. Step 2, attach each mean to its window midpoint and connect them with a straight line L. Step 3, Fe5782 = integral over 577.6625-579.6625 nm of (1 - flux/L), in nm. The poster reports 0.07 nm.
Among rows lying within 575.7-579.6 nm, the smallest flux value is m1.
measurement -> 5.85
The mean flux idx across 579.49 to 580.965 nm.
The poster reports 8.9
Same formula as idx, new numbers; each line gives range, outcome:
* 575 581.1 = 8.55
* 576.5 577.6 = 8.58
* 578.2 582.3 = 8.51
